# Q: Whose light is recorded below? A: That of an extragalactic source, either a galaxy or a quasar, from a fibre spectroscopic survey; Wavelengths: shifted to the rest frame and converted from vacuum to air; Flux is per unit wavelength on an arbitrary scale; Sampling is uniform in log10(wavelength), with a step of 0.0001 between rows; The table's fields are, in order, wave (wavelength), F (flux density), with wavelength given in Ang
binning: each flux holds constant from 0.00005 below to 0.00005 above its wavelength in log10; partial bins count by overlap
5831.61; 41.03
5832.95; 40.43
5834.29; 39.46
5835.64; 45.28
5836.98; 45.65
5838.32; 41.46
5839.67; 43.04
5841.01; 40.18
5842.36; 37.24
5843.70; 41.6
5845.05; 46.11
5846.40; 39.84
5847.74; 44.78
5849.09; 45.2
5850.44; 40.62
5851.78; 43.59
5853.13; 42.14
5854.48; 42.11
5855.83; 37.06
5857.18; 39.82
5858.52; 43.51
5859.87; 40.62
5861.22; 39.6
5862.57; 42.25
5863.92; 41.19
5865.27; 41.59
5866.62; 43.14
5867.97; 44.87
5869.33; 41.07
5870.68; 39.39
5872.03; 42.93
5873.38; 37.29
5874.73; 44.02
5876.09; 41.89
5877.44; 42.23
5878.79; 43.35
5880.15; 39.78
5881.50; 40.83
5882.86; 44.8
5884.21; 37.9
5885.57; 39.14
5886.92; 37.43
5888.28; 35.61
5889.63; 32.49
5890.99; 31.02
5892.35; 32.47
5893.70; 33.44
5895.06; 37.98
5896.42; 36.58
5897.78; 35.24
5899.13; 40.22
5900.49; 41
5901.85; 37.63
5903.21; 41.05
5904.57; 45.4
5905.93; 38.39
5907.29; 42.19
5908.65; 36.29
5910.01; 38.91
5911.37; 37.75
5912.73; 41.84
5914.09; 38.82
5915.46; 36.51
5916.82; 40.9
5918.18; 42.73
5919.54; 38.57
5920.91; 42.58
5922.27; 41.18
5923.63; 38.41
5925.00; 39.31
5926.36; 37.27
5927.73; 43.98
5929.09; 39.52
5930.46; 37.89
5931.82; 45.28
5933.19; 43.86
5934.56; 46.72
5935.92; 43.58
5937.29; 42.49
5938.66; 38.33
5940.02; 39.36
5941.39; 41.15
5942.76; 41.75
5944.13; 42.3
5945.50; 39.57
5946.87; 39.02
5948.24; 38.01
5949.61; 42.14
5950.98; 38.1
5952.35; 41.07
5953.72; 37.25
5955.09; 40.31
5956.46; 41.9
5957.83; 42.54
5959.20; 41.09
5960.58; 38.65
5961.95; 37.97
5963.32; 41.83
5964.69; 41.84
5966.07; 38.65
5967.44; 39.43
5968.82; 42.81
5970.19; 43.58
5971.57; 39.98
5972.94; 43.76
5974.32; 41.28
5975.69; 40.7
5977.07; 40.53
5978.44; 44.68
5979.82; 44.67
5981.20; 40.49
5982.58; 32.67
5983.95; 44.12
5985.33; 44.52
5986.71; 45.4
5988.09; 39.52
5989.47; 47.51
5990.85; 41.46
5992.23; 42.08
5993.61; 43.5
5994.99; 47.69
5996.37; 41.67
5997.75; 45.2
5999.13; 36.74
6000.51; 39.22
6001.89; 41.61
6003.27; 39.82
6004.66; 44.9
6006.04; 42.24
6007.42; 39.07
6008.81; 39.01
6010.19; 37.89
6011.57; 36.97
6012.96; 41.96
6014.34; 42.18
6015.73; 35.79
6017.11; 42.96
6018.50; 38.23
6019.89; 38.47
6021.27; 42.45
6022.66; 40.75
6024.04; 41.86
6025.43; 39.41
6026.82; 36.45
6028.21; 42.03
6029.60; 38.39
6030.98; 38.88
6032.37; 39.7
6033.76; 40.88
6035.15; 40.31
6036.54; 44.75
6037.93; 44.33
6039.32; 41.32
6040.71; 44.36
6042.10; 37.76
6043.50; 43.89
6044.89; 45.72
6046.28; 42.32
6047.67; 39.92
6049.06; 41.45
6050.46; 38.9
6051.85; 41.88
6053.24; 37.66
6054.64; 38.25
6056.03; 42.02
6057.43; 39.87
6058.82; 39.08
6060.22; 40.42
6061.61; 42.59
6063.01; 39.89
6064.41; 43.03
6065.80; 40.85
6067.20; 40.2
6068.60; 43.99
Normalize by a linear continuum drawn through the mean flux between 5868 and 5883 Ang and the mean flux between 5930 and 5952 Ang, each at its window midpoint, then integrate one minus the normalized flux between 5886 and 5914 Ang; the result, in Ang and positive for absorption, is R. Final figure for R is 2.55 Ang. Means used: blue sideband 41.6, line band 37.7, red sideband 41.2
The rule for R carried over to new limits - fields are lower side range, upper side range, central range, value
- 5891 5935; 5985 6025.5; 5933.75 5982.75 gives -0.64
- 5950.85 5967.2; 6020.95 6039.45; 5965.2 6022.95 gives -1.25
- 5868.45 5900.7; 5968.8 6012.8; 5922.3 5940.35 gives -0.57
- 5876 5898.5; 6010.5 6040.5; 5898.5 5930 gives -1.47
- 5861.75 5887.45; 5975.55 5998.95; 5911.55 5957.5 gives 1.52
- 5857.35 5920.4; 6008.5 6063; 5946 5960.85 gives -0.01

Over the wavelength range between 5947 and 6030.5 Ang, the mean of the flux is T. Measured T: 40.9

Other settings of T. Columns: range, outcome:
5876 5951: 39.7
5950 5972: 40.5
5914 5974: 40.7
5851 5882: 41.5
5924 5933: 40.6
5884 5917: 37.8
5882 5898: 36.2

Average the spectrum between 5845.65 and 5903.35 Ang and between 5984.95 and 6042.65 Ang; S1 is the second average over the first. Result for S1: 1.03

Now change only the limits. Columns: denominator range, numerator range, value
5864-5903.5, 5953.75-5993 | 1.06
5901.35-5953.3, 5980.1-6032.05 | 1.01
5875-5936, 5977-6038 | 1.04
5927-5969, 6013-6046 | 1.00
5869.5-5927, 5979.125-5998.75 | 1.09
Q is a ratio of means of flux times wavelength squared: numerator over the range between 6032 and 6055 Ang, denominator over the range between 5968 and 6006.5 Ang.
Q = 1.0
